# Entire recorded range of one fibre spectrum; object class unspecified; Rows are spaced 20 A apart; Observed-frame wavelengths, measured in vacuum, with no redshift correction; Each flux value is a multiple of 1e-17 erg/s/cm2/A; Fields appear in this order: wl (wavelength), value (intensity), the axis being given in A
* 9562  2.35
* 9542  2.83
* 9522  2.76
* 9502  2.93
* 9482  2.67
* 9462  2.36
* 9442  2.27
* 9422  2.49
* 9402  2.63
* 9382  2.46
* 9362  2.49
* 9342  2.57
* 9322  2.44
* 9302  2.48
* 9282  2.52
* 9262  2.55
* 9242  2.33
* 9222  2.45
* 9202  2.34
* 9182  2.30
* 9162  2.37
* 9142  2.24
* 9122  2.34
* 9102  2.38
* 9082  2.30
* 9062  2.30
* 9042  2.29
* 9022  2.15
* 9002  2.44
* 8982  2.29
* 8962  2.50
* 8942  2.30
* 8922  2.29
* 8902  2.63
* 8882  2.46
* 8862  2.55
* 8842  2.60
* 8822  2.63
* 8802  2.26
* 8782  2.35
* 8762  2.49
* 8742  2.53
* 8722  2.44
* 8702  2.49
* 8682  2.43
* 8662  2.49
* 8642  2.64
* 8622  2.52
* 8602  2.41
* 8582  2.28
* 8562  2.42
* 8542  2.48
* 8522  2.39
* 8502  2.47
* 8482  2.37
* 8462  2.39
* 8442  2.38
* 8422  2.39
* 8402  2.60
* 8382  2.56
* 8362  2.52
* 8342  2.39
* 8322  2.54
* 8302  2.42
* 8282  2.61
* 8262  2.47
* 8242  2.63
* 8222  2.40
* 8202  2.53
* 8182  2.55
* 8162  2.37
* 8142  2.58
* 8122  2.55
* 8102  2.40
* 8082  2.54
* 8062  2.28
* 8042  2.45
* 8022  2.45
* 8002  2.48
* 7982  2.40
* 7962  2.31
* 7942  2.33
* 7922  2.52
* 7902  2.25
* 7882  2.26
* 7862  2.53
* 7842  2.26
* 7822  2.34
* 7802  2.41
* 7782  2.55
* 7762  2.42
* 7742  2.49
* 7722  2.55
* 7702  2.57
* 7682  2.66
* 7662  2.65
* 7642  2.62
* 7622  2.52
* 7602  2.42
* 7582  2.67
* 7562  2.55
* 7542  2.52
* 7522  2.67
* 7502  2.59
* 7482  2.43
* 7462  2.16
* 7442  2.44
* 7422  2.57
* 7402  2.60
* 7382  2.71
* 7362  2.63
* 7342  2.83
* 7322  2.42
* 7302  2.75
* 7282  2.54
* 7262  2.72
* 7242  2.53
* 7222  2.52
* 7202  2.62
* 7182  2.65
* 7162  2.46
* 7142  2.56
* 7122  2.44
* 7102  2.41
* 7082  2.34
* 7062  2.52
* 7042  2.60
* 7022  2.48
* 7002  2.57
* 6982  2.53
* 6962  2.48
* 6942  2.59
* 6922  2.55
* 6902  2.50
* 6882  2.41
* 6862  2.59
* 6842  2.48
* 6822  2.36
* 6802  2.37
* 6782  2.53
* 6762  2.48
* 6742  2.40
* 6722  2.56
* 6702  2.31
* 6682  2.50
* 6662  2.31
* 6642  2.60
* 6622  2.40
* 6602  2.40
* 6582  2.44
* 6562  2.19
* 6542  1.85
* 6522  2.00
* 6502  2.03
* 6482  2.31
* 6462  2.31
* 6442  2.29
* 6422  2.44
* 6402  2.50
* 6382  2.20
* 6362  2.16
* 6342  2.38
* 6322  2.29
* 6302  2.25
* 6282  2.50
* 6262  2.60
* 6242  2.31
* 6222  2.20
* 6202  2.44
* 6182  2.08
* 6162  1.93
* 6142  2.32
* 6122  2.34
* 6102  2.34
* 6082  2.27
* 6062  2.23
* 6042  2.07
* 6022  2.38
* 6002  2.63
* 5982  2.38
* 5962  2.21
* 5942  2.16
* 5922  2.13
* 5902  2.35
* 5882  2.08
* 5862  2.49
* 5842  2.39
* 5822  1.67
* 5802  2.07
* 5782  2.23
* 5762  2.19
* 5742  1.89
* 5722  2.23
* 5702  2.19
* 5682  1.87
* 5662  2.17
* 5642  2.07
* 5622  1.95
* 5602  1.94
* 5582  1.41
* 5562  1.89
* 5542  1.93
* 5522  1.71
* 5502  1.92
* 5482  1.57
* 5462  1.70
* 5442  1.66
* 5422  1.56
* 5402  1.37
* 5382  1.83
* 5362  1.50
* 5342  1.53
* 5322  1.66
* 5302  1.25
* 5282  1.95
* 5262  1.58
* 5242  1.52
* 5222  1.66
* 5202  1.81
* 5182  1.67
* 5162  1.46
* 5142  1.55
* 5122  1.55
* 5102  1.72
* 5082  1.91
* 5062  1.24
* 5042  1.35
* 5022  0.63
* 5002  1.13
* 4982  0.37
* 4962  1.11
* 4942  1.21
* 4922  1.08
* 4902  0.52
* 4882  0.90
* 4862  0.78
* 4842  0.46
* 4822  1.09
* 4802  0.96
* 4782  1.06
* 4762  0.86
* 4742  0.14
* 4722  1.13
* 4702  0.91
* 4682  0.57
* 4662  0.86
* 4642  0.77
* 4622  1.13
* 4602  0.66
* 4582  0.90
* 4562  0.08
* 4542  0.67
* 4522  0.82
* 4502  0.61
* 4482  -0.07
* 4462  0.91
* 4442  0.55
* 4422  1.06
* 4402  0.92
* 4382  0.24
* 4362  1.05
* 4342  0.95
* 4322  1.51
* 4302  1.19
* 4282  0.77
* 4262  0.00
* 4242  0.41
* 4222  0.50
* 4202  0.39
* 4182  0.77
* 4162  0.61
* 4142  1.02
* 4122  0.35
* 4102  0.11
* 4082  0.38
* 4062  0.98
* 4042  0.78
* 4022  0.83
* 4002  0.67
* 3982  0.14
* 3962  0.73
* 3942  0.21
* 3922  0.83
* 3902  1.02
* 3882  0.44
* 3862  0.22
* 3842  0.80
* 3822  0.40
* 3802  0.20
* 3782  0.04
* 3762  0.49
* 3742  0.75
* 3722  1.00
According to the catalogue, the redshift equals 0.27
